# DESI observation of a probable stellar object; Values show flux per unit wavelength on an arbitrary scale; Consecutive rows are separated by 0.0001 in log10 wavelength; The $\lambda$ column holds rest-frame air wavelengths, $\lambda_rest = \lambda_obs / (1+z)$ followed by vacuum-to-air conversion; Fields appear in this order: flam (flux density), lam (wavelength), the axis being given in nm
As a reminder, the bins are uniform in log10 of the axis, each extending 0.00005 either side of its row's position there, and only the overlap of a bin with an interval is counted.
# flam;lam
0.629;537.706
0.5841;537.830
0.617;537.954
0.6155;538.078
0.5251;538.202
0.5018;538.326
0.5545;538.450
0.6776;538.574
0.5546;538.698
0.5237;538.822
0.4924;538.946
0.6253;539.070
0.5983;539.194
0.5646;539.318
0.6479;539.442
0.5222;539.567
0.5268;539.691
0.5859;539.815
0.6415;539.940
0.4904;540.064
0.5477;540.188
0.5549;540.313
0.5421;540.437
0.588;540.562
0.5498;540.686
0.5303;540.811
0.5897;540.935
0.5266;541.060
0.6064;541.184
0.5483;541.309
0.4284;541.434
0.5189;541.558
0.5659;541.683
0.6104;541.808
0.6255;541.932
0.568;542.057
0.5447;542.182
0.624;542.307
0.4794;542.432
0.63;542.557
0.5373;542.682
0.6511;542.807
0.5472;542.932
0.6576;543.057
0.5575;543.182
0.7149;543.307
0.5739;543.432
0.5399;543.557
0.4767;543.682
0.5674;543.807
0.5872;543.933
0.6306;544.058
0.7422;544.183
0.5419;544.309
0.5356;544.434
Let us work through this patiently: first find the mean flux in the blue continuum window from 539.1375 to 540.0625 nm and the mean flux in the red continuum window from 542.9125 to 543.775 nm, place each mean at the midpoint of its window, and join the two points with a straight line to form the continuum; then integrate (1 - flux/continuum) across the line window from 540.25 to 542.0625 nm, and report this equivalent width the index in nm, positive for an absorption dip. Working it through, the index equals 0.07 nm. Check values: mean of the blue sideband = 0.578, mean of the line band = 0.557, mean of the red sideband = 0.583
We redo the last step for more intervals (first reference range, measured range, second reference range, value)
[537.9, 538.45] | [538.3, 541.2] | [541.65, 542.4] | 0.039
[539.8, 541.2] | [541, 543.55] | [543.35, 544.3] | 0.002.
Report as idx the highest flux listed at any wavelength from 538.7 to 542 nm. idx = 0.6479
